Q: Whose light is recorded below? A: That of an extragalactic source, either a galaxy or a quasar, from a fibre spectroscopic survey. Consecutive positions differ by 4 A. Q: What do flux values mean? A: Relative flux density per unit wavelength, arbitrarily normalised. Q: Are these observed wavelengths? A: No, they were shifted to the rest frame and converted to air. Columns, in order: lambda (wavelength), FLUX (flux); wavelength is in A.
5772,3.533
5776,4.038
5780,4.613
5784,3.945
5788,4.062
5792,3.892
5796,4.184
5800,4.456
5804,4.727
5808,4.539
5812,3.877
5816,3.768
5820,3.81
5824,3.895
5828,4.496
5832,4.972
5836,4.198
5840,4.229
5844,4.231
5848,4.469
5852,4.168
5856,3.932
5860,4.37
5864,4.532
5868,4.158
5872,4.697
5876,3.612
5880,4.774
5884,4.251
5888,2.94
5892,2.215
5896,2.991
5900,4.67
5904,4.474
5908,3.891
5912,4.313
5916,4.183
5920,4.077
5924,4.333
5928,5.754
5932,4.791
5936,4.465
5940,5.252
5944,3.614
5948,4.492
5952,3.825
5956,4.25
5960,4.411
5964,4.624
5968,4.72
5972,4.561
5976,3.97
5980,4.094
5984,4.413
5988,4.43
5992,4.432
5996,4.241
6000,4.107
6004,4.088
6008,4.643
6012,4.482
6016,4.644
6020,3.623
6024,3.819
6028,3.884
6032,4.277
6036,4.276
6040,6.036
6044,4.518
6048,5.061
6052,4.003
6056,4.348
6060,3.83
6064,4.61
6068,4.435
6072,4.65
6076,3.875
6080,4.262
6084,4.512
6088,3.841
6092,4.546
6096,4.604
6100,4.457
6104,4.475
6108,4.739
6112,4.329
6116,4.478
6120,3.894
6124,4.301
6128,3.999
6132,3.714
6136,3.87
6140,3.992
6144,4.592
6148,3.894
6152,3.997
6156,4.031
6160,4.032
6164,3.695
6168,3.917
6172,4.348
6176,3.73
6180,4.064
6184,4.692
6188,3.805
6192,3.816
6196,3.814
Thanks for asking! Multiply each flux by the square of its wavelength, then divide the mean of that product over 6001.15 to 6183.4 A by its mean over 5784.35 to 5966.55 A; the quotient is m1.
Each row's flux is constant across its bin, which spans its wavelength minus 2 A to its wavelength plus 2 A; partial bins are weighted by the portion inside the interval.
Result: 1.08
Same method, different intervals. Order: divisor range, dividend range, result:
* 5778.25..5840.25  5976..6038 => 1.07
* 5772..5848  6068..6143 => 1.12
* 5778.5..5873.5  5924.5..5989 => 1.10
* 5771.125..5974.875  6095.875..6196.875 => 1.07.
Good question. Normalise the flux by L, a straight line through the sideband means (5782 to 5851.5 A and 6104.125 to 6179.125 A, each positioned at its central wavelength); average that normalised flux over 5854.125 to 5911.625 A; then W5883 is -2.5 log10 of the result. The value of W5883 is 0.06 mag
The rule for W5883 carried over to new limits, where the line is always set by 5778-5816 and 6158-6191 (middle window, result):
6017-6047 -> -0.07 mag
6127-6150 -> 0.01 mag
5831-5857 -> -0.03 mag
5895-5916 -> 0.01 mag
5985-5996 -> -0.07 mag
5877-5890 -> 0.06 mag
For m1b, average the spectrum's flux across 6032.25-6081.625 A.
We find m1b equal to 4.49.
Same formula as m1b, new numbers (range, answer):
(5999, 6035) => 4.18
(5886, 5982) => 4.2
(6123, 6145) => 4.04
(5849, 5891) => 4.11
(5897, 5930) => 4.42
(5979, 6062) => 4.35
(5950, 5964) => 4.23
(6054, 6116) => 4.37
